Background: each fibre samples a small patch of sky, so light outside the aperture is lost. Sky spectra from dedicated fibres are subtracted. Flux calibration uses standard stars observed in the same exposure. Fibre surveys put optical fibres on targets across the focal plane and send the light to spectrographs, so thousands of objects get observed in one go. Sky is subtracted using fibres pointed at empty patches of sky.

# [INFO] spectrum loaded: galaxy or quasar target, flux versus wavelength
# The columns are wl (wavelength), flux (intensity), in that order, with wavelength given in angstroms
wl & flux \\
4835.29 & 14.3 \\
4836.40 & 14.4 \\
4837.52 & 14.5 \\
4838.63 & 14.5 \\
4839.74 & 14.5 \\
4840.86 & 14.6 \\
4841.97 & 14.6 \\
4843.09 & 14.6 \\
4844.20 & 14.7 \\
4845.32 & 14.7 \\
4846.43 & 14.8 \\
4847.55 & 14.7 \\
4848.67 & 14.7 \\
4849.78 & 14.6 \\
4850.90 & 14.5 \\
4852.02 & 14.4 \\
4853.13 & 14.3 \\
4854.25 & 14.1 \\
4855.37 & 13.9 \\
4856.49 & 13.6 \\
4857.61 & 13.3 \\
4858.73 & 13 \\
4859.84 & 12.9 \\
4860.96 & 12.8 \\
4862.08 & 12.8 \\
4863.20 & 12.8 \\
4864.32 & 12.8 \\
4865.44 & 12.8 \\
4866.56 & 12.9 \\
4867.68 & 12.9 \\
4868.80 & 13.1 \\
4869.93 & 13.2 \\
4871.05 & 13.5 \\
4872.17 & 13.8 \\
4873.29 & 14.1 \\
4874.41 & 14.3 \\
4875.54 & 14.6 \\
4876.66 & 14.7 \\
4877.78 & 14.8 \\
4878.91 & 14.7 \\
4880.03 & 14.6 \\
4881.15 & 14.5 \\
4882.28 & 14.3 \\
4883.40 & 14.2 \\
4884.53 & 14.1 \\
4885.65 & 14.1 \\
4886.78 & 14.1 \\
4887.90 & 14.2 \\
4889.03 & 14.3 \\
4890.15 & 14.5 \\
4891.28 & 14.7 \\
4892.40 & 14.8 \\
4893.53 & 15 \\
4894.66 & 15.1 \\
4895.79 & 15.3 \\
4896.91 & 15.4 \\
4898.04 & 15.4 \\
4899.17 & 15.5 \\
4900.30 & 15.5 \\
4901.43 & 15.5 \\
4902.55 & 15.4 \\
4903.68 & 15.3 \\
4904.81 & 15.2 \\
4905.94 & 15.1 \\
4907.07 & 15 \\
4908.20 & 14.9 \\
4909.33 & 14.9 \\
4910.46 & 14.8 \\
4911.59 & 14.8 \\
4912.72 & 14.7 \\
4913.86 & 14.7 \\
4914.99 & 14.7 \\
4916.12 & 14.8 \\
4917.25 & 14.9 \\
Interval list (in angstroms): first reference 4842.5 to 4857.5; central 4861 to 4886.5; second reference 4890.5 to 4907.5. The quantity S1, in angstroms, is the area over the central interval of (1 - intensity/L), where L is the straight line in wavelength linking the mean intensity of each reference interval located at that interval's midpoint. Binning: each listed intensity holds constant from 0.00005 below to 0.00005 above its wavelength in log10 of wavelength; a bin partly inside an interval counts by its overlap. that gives 1.73 angstroms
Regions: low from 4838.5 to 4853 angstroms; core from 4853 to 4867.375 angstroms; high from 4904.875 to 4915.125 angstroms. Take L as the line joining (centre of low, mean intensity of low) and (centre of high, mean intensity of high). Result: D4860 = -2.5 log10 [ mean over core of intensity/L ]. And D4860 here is 0.11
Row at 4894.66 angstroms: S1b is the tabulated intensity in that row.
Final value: 15.1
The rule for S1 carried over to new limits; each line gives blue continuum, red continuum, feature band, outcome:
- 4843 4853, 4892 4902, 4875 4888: 0.6 angstroms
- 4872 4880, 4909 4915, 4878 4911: -0.5 angstroms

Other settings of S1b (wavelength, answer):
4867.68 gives 12.9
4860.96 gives 12.8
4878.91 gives 14.7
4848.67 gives 14.7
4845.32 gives 14.7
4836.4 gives 14.4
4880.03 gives 14.6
